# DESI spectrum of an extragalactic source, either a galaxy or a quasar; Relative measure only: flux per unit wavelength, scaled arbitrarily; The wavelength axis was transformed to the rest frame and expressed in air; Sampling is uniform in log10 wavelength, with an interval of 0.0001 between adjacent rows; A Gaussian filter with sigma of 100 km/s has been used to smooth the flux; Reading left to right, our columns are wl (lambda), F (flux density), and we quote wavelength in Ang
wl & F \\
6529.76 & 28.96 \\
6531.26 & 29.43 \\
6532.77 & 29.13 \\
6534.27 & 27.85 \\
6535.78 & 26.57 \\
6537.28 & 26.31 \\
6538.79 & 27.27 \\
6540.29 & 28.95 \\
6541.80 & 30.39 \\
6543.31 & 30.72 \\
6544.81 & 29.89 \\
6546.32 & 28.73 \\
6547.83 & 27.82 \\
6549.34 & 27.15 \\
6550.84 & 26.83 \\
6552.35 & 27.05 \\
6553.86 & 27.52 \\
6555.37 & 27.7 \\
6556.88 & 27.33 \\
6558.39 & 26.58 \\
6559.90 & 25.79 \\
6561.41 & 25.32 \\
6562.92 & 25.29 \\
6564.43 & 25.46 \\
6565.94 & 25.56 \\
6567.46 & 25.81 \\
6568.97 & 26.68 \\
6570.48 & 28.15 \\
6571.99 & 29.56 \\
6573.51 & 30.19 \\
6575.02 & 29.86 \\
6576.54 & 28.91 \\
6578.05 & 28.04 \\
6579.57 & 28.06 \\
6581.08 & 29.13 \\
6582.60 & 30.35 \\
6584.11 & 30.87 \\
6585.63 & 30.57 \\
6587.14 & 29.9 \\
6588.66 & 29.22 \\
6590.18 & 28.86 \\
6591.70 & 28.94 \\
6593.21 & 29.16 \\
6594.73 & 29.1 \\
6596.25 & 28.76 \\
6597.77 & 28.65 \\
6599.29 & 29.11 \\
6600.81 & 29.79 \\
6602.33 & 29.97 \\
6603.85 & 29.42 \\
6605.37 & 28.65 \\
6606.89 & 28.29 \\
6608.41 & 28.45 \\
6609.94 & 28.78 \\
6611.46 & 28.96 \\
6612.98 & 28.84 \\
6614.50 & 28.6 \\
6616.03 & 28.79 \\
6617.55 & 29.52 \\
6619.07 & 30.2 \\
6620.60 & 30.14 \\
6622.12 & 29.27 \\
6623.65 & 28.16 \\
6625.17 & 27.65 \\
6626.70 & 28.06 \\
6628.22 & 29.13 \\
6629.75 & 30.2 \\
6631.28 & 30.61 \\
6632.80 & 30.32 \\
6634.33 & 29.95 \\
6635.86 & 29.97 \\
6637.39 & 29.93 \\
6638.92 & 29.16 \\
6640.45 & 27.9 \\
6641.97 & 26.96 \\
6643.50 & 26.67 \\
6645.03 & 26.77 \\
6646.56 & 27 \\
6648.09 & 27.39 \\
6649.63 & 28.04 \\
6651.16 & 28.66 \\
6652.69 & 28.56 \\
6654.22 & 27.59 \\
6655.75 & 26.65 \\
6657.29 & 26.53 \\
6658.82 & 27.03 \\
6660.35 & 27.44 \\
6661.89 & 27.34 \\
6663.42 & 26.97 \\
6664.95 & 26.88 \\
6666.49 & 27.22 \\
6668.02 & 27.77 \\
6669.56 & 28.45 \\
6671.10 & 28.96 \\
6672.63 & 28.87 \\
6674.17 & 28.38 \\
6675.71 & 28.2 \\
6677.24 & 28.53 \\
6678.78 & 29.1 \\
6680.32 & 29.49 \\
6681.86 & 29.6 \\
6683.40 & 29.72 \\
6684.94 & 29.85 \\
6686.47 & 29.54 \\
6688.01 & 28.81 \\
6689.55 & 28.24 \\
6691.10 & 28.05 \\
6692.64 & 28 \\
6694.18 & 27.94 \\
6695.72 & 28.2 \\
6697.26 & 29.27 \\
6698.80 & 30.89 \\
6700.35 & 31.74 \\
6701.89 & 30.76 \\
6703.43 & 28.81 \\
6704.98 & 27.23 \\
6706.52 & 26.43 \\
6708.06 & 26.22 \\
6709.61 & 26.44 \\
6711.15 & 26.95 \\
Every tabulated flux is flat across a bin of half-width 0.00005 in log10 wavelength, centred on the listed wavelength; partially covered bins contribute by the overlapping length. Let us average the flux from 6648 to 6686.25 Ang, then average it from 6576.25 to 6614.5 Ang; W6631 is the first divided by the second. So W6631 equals 1.0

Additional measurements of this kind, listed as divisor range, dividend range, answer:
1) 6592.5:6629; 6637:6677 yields 0.96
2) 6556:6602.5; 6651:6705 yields 1.01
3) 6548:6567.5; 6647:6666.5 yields 1.03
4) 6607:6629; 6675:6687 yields 1.01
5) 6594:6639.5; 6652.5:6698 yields 0.97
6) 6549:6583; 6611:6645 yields 1.06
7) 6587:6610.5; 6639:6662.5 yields 0.94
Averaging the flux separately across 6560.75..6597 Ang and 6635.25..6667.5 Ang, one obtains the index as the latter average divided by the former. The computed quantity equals 0.97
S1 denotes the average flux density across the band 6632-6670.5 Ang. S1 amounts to 27.9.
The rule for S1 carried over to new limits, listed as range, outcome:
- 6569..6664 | 28.8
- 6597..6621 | 29.1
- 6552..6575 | 27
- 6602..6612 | 28.9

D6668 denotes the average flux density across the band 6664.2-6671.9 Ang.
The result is 27.9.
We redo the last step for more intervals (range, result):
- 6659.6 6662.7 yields 27.4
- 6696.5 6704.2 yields 30.3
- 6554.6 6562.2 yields 26.5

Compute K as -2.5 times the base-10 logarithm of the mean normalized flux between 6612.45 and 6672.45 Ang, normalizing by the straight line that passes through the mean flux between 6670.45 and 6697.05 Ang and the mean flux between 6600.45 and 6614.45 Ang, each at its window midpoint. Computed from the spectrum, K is 0.021 mag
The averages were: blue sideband 29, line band 28.3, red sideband 28.8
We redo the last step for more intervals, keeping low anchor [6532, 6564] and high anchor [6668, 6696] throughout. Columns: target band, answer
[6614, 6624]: -0.04 mag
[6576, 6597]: -0.05 mag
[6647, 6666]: 0.04 mag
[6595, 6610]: -0.03 mag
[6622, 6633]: -0.03 mag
